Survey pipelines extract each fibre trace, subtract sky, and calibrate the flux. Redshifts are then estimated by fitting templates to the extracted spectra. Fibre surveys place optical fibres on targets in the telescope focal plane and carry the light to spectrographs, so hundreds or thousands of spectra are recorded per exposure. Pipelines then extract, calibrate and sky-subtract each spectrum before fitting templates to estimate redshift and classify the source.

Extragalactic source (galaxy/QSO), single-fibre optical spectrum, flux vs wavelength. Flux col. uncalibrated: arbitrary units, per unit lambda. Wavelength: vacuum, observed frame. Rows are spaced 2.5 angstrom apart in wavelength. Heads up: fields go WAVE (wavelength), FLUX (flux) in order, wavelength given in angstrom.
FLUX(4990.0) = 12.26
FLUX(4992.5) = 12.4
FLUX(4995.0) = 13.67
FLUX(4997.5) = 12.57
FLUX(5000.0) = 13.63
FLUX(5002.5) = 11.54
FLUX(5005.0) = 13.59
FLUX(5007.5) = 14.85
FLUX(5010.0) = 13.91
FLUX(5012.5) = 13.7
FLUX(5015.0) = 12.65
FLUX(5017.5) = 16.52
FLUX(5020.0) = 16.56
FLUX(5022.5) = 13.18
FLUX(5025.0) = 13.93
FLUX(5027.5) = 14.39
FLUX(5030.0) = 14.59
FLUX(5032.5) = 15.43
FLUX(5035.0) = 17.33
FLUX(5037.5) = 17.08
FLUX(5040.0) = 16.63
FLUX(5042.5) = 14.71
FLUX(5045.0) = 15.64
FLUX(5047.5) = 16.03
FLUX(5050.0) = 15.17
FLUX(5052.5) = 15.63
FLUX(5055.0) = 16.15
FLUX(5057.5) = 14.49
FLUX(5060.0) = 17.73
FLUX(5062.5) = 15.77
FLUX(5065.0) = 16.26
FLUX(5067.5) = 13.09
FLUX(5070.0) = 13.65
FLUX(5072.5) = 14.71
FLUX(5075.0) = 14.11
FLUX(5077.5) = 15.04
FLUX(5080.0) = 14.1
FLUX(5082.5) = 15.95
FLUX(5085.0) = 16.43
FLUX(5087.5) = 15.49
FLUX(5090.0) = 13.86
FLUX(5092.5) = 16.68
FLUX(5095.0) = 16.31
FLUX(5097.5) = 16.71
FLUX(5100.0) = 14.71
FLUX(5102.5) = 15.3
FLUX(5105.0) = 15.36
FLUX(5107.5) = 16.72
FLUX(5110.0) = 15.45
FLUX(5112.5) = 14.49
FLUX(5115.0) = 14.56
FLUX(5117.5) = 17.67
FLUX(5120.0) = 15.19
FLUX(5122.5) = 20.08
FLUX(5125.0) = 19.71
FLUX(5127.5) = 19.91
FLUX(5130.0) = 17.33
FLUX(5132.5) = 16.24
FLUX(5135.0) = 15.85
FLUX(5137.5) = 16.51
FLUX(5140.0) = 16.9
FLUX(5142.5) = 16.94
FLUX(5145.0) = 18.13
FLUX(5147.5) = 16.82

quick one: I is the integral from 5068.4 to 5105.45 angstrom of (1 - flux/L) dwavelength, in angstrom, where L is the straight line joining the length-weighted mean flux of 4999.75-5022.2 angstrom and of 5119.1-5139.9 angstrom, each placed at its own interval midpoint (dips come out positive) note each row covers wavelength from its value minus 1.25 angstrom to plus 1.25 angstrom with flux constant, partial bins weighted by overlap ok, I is 2.59 angstrom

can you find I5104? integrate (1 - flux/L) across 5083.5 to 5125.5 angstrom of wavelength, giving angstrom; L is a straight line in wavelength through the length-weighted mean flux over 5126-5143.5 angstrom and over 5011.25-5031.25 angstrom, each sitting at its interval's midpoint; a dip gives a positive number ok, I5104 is 0.8 angstrom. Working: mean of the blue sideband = 14.4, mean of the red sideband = 17.1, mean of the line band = 16.1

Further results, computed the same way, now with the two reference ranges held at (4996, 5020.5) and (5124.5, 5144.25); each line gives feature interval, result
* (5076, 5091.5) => 0.8 angstrom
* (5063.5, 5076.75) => 1.0 angstrom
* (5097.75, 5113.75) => 1.1 angstrom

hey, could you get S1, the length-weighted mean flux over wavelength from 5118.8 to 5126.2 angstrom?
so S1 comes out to 18.3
